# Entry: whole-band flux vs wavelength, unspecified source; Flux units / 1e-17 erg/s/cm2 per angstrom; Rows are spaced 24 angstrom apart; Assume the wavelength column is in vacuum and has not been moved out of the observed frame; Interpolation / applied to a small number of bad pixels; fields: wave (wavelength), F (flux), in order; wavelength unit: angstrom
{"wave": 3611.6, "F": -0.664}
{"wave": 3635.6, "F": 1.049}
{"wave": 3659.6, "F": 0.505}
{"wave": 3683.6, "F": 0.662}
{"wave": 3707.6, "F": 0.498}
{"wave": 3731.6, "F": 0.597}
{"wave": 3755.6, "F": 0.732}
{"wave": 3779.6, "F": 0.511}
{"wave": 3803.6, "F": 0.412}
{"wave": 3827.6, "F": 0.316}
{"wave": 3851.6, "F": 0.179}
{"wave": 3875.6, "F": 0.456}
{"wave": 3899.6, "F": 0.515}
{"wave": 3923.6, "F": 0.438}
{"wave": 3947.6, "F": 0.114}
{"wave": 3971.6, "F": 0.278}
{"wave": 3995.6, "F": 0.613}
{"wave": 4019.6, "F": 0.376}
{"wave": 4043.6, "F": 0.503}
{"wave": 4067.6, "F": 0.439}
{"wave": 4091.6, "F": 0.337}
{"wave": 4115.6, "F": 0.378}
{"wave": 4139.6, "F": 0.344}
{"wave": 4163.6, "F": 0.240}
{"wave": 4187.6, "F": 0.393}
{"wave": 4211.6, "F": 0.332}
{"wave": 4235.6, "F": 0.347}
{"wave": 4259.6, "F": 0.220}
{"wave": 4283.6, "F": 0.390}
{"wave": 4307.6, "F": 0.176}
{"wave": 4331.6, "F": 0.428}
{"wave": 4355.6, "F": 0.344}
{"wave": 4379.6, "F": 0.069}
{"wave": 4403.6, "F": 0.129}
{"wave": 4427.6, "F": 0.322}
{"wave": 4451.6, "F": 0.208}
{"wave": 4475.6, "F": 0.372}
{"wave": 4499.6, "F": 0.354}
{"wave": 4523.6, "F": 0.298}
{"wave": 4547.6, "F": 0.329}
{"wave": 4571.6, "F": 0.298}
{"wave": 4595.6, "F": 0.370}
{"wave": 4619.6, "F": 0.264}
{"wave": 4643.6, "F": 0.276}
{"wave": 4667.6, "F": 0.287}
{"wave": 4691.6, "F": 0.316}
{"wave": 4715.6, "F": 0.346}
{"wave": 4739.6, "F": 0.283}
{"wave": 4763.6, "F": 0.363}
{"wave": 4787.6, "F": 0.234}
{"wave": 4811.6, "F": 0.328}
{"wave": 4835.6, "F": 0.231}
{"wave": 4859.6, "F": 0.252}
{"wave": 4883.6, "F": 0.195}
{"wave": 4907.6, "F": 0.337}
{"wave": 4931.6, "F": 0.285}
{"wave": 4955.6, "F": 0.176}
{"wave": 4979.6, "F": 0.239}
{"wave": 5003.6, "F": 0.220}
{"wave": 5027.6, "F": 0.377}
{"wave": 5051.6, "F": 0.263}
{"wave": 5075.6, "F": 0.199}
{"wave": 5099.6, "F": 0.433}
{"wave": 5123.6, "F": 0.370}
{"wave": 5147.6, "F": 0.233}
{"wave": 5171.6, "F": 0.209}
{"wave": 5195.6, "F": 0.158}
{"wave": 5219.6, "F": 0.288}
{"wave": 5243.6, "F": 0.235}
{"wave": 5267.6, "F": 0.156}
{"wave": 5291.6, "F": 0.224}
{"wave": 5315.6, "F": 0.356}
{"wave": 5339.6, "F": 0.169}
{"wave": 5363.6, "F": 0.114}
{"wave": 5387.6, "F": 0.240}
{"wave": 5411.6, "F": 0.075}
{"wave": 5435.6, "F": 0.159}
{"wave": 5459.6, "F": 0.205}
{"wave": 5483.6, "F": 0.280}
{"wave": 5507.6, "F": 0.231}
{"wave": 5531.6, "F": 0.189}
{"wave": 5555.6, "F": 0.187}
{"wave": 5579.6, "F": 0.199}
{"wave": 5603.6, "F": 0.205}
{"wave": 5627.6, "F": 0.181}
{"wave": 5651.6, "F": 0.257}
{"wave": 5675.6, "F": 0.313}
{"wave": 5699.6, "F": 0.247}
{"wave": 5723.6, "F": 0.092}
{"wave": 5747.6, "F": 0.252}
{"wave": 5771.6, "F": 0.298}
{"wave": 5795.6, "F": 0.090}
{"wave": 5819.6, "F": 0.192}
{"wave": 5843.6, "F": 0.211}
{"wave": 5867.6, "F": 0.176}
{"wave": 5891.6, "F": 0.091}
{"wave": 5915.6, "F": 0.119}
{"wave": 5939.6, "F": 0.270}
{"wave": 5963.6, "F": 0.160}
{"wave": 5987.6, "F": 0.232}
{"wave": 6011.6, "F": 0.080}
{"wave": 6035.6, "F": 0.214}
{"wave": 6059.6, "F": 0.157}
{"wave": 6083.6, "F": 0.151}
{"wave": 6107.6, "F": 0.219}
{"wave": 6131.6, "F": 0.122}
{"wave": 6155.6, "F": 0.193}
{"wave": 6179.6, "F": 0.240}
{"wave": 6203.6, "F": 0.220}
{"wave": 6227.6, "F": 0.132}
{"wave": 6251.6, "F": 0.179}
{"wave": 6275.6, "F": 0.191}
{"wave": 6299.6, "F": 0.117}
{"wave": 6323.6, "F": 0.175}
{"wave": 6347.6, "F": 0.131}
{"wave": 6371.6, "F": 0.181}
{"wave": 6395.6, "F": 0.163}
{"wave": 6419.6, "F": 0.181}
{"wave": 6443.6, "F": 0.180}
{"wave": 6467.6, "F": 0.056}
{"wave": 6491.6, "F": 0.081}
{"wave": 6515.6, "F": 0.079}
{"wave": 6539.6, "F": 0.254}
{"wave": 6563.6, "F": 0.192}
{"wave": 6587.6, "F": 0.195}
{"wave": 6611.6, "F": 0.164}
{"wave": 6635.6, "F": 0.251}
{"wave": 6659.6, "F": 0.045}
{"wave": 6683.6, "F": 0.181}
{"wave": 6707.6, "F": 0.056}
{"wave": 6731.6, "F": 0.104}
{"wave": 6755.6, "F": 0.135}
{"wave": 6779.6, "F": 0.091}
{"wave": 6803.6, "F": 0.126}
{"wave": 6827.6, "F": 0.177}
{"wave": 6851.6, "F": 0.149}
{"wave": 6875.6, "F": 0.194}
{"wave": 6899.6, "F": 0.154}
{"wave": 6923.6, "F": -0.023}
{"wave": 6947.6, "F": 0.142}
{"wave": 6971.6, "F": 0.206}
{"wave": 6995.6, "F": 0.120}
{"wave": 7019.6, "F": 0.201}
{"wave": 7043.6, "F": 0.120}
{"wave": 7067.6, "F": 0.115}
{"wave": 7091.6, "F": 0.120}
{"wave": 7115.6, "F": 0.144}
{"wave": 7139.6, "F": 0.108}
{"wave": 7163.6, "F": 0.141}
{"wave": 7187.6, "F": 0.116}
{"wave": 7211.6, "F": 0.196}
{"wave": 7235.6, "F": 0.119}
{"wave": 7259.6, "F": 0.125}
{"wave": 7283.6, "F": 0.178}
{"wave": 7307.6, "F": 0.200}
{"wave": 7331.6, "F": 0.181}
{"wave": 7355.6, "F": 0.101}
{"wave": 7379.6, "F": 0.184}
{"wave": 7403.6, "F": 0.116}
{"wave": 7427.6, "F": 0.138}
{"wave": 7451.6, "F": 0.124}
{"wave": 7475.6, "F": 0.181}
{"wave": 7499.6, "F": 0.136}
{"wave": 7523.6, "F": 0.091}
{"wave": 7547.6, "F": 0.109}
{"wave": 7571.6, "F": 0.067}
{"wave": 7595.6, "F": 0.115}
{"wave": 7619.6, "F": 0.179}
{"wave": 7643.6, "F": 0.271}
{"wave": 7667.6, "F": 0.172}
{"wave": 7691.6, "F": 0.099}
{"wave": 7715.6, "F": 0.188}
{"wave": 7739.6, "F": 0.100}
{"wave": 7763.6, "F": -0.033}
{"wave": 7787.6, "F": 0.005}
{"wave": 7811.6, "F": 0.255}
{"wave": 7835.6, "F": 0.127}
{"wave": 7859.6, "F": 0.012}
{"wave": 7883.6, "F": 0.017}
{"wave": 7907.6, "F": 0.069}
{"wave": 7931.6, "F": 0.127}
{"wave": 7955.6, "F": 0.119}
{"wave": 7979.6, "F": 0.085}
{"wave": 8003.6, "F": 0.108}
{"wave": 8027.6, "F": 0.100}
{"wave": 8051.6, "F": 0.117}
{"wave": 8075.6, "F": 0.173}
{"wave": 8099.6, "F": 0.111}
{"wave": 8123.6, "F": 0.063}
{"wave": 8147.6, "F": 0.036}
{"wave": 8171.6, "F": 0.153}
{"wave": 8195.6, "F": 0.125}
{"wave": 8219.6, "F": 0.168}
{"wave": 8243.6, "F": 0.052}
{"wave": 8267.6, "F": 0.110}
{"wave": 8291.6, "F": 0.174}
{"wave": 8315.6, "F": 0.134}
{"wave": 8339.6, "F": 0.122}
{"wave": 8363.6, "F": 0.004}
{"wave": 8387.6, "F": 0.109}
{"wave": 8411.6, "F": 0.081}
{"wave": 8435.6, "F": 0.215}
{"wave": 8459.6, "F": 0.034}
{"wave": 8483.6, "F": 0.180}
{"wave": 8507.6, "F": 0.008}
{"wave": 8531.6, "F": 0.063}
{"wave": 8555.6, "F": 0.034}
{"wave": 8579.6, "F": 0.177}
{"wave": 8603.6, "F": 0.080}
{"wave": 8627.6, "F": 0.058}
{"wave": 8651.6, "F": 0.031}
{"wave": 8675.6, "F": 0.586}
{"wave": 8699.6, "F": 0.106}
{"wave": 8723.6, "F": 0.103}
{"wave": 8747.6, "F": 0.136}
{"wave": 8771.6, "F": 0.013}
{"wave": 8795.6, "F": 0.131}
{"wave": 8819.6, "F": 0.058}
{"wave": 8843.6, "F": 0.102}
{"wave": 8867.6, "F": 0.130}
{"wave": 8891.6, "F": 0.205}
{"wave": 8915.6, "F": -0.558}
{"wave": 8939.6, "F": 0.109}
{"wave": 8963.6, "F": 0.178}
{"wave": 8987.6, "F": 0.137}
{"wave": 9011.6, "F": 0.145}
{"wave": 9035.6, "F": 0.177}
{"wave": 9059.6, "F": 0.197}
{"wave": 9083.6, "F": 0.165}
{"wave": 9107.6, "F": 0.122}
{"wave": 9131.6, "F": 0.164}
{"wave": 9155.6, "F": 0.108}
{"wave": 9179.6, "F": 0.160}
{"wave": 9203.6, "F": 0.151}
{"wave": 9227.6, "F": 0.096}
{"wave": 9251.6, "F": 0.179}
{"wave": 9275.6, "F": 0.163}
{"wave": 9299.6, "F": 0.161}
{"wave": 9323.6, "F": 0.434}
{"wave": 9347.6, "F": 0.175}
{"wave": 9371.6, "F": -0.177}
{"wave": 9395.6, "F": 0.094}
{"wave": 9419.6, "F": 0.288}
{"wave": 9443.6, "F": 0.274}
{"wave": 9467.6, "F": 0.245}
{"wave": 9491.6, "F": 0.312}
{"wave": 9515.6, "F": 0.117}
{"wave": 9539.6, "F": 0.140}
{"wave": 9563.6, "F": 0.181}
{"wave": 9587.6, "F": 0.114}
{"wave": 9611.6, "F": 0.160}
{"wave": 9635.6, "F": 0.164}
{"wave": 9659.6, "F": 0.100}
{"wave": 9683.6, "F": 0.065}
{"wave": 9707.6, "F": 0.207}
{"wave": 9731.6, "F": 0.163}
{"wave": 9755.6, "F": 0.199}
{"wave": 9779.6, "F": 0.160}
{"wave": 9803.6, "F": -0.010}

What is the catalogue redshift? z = 1.327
